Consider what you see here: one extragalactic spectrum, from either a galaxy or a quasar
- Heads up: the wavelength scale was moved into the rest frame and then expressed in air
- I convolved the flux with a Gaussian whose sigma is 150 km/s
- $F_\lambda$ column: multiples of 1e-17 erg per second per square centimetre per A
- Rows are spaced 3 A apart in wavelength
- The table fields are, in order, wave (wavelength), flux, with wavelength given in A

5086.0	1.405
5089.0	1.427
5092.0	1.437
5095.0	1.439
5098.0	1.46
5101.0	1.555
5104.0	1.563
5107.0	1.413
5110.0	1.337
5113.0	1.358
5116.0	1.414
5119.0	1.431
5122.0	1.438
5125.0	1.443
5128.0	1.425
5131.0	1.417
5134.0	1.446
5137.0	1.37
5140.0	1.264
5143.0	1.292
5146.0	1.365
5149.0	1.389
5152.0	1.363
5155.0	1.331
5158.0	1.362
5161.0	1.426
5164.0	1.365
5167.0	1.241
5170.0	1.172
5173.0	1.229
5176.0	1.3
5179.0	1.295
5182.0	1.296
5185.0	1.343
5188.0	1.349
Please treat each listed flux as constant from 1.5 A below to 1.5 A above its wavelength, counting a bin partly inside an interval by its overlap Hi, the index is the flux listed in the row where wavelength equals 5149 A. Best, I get 1.389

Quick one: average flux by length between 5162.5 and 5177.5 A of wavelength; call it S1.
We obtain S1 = 1.26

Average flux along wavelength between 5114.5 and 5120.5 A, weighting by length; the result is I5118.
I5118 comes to 1.42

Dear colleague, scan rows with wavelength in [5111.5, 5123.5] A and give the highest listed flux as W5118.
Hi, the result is 1.438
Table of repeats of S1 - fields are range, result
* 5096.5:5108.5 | 1.5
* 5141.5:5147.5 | 1.33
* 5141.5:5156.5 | 1.35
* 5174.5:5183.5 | 1.3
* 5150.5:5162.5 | 1.37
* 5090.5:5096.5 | 1.44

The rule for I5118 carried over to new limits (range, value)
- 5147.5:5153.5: 1.38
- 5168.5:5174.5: 1.2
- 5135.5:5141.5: 1.32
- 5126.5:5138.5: 1.41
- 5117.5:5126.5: 1.44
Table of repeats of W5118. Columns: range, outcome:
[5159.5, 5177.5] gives 1.426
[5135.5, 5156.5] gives 1.389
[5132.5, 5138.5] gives 1.446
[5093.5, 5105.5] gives 1.563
